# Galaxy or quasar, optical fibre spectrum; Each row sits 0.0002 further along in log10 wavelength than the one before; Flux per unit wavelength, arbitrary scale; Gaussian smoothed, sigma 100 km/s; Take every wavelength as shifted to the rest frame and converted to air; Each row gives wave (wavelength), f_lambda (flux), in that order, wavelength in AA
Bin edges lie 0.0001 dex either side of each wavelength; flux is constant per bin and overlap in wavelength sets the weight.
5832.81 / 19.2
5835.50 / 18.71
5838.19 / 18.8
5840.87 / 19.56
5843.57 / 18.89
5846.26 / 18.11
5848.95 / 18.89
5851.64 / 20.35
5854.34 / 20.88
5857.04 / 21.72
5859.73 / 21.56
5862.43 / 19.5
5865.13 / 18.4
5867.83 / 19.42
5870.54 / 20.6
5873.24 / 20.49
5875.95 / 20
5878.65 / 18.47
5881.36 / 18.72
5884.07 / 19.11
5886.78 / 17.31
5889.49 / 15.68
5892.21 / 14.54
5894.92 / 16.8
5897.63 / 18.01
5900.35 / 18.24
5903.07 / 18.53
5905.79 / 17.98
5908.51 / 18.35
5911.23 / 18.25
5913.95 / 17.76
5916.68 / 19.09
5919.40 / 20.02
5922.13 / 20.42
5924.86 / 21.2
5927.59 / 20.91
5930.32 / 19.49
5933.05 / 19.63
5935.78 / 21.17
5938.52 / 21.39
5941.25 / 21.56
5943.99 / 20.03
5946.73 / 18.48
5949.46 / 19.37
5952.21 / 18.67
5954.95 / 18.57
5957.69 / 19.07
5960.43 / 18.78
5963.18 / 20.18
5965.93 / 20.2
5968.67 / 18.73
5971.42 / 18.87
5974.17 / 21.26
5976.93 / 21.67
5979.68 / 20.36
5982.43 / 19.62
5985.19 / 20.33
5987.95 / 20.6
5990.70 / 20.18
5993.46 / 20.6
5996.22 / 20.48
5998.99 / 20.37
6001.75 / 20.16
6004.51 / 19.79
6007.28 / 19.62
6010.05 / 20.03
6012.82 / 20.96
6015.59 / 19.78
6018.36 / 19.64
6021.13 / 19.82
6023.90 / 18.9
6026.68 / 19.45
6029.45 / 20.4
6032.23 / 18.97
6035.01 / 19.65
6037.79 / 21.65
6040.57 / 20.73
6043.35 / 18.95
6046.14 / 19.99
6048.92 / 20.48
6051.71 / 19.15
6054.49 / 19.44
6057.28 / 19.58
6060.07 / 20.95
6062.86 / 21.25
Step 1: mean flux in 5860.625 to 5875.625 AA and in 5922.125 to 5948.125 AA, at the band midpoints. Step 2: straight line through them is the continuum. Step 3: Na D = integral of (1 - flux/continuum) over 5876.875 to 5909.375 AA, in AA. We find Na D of 3.8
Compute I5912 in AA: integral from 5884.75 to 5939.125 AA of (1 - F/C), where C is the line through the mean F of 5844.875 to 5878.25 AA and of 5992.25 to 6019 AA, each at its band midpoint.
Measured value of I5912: 3.6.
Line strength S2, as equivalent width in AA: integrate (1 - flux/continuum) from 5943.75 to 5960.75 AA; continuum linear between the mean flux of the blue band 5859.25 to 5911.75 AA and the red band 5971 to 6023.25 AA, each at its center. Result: 0.5 AA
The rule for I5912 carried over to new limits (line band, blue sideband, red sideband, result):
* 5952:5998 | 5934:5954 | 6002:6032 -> 0.1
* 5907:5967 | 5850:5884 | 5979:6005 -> 1.4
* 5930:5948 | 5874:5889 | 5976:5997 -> -0.6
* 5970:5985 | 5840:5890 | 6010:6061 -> -0.5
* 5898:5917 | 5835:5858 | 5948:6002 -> 1.4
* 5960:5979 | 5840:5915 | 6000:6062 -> -0.5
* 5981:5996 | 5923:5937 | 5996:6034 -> -0.2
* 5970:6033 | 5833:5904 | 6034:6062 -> -1.0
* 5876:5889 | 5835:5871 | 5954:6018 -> 0.9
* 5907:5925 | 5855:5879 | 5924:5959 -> 0.8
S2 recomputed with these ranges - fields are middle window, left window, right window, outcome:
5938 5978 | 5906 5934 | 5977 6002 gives 0.4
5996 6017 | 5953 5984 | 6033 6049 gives -0.2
